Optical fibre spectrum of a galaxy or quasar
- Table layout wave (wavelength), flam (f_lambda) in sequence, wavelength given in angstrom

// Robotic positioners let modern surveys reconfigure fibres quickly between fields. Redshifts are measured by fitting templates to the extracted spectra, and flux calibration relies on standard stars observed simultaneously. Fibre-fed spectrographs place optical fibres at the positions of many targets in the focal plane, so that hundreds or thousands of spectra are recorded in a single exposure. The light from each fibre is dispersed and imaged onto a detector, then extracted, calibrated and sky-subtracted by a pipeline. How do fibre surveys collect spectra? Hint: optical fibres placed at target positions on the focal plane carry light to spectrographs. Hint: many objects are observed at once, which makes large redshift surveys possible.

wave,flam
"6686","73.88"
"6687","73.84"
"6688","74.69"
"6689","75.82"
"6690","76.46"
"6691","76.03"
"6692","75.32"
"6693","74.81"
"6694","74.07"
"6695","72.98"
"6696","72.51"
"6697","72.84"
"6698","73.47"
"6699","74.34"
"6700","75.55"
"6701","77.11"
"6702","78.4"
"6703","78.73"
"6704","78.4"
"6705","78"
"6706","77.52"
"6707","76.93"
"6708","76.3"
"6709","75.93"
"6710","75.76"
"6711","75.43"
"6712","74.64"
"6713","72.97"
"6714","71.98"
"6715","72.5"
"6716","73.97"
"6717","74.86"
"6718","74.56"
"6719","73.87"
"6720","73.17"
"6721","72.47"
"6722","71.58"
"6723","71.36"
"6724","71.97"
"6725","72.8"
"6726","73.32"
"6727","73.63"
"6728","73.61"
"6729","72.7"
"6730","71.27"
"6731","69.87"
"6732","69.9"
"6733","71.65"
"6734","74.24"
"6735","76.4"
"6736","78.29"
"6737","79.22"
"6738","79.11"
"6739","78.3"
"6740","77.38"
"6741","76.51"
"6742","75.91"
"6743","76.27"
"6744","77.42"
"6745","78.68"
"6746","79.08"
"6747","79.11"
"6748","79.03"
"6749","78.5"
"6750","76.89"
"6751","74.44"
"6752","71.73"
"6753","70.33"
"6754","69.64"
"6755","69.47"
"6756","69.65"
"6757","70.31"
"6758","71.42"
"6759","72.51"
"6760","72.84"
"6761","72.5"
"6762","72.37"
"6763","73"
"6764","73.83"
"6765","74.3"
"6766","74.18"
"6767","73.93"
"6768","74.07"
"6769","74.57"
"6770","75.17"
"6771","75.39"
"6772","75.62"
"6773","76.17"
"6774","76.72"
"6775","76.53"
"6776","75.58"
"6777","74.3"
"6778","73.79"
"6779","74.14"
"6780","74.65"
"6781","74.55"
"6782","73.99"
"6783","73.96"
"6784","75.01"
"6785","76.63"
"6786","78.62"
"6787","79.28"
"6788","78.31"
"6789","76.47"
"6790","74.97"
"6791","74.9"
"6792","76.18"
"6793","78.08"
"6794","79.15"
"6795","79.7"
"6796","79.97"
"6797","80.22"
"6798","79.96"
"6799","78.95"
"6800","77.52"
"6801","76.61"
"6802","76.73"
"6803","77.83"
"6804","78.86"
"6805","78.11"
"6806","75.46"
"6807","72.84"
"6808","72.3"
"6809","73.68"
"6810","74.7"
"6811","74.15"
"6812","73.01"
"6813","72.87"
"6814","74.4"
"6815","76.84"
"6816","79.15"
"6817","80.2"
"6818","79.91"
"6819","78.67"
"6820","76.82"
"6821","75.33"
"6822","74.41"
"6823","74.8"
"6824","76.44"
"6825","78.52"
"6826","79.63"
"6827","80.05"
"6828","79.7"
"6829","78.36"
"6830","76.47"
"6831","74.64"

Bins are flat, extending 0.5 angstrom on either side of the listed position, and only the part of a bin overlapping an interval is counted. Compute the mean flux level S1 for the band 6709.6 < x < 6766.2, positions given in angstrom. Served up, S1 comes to 74.1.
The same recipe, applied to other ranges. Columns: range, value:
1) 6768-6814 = 76.1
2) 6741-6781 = 74.5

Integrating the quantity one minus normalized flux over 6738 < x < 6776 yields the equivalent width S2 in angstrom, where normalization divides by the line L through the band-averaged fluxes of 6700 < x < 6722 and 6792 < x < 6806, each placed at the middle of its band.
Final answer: 1.1 angstrom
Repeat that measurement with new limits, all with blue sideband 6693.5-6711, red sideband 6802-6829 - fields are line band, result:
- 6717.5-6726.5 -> 0.4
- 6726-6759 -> 0.6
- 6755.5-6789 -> 0.8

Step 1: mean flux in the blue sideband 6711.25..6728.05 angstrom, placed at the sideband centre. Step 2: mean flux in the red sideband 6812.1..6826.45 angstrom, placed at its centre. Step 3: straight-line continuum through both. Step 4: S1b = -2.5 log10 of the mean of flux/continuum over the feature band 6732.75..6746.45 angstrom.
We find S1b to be -0.05 mag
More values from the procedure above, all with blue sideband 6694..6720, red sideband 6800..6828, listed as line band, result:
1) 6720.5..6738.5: 0.027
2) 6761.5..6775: 0.018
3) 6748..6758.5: 0.046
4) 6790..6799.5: -0.030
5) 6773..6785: 0.015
